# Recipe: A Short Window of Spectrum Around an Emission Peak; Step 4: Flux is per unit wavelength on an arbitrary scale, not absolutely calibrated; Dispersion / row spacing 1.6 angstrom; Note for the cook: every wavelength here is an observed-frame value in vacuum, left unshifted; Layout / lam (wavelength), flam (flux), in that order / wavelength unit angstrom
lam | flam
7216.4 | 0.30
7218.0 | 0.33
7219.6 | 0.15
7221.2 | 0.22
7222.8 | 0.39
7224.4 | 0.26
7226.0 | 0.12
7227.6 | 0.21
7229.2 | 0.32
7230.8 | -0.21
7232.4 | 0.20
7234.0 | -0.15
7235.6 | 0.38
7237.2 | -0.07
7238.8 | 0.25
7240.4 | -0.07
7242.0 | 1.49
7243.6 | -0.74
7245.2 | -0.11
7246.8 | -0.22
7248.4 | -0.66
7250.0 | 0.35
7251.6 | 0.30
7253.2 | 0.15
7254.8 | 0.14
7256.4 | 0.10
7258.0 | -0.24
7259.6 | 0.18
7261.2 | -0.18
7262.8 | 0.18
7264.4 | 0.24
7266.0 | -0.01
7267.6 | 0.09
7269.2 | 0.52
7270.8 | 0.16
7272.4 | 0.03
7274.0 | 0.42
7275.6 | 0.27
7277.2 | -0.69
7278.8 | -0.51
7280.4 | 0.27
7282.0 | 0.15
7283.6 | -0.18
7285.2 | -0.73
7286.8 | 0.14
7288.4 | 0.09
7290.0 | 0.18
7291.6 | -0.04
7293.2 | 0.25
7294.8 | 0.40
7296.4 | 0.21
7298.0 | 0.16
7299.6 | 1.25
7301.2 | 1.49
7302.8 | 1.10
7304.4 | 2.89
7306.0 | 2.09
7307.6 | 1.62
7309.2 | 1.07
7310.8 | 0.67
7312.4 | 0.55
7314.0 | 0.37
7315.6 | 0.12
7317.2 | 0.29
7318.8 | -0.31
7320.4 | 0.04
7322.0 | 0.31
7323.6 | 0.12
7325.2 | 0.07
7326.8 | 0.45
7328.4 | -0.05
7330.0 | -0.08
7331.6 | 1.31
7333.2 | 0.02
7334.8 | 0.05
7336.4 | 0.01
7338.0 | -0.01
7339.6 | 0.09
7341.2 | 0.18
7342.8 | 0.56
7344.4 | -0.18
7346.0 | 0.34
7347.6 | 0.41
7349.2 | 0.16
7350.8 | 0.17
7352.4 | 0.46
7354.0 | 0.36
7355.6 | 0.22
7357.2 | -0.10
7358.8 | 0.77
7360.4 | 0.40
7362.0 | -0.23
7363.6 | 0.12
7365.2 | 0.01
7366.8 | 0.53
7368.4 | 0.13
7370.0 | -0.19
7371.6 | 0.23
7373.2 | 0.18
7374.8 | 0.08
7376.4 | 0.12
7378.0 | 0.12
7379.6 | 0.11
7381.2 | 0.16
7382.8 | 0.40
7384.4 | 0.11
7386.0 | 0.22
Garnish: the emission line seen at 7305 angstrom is [O II] 3727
